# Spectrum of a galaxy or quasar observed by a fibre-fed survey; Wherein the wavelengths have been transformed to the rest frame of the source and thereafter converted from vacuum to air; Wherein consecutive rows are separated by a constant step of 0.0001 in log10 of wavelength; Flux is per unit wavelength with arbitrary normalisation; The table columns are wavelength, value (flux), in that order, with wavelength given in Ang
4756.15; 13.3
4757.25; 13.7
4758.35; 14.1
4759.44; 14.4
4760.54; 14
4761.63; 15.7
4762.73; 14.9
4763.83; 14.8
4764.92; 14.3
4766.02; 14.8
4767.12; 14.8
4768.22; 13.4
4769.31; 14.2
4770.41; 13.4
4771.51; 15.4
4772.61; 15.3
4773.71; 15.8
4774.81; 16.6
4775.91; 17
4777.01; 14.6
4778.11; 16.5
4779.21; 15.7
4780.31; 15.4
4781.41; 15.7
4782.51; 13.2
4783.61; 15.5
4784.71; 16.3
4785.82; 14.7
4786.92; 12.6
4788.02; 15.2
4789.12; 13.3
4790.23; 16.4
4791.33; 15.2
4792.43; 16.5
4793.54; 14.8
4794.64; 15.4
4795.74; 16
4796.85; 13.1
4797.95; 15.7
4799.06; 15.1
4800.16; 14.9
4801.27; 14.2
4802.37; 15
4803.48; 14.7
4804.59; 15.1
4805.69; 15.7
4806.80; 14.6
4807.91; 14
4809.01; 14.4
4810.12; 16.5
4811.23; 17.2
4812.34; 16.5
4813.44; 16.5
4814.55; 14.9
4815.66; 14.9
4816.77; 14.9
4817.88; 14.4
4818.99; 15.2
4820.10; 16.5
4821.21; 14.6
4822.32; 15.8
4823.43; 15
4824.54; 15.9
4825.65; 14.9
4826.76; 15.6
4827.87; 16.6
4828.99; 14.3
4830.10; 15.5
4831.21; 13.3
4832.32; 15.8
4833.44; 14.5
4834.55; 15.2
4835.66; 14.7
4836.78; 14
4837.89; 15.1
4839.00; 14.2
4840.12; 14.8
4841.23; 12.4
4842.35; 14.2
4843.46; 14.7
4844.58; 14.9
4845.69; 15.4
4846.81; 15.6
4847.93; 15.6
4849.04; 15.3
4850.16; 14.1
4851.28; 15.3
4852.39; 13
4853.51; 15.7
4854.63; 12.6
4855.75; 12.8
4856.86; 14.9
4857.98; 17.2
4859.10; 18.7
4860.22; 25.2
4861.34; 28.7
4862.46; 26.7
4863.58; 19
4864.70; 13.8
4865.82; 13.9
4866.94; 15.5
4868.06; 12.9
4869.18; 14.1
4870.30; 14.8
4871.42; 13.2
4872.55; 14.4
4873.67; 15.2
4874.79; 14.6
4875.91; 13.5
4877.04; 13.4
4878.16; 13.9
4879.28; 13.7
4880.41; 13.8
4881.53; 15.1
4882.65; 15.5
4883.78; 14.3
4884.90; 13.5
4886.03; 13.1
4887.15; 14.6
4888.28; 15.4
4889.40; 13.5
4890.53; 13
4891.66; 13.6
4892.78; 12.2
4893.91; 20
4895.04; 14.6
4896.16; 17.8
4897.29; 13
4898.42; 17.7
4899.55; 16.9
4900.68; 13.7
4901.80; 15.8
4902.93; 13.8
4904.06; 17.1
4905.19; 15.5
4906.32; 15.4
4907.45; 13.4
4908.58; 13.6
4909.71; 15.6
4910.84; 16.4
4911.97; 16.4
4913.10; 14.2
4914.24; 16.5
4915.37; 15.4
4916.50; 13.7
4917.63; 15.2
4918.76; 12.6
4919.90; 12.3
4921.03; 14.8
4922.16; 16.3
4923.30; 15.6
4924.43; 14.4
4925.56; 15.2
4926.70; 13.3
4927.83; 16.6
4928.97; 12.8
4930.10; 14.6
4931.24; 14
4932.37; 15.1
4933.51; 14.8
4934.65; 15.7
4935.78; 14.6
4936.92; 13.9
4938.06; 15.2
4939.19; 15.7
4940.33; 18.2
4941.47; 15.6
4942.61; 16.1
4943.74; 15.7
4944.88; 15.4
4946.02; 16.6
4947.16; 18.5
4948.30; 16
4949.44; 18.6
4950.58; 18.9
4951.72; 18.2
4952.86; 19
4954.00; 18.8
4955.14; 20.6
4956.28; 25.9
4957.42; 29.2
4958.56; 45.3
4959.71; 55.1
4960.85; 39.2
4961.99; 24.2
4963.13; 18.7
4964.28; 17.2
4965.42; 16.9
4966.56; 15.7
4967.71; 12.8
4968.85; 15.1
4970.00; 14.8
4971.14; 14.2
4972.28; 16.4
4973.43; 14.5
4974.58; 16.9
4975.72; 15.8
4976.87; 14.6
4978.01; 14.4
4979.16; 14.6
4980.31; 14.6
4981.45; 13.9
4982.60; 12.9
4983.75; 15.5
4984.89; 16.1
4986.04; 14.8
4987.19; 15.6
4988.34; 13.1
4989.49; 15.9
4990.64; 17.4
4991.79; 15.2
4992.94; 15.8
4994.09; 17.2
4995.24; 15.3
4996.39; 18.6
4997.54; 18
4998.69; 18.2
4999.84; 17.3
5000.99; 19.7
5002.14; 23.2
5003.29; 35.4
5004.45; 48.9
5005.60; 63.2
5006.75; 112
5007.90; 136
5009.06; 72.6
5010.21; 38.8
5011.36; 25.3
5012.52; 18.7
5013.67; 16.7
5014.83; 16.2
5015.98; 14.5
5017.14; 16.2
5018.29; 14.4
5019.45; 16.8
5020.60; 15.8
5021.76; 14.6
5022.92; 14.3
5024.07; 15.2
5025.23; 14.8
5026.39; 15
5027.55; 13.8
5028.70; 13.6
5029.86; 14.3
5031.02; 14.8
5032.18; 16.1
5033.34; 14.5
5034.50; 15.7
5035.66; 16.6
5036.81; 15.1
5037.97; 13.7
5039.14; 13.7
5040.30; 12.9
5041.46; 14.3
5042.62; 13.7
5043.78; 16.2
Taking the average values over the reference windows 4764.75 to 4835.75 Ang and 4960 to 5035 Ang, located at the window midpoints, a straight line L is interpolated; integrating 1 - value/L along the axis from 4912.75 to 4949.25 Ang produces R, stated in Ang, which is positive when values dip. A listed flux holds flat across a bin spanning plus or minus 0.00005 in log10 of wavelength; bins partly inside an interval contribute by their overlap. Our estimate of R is 8.9 Ang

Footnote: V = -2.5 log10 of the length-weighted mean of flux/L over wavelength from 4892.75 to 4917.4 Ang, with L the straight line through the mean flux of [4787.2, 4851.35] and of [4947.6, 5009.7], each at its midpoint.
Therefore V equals 0.32 mag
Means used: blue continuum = 15.1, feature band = 15.5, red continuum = 25.5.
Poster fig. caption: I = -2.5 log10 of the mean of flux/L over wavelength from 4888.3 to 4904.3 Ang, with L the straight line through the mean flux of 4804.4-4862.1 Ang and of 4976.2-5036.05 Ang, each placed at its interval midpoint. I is 0.22 mag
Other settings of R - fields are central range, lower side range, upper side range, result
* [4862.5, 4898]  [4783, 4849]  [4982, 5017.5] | 9.6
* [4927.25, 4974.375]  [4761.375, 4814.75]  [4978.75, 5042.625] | 4.0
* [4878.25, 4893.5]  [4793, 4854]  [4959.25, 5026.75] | 3.6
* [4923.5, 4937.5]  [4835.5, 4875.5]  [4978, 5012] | 5.2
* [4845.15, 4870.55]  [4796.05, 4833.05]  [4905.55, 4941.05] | -2.5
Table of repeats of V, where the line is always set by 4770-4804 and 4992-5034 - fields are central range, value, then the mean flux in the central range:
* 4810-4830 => 0.09 mag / 15.5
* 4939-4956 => 0.32 mag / 17.6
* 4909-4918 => 0.38 mag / 15.4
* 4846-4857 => 0.27 mag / 14.5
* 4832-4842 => 0.22 mag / 14.5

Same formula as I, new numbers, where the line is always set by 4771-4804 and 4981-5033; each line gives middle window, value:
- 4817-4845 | 0.15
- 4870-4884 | 0.32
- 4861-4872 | 0.10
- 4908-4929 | 0.38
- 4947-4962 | -0.17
